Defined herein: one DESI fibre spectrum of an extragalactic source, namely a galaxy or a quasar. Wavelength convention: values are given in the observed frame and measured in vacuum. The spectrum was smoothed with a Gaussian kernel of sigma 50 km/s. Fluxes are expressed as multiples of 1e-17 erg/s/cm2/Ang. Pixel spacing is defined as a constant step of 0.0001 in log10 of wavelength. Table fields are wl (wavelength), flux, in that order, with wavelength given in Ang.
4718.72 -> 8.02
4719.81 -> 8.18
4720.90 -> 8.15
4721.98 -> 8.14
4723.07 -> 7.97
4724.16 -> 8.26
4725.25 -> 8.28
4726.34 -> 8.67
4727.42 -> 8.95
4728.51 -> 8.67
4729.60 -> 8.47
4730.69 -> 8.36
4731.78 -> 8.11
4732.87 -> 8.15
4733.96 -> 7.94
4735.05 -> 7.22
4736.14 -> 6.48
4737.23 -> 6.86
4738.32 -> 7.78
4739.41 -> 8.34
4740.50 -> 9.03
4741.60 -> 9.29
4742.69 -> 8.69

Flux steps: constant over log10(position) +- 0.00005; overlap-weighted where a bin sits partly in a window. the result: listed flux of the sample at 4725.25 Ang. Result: 8.28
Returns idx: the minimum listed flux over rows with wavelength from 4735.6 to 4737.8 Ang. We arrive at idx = 6.48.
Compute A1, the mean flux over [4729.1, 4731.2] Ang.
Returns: 8.41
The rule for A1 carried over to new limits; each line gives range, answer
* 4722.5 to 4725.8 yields 8.15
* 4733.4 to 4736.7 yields 7.22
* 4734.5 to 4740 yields 7.36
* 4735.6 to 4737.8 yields 6.69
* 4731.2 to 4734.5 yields 8.07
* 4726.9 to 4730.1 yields 8.69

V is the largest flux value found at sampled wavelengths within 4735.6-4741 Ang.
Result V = 9.03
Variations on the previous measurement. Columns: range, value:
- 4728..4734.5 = 8.67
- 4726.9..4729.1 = 8.95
